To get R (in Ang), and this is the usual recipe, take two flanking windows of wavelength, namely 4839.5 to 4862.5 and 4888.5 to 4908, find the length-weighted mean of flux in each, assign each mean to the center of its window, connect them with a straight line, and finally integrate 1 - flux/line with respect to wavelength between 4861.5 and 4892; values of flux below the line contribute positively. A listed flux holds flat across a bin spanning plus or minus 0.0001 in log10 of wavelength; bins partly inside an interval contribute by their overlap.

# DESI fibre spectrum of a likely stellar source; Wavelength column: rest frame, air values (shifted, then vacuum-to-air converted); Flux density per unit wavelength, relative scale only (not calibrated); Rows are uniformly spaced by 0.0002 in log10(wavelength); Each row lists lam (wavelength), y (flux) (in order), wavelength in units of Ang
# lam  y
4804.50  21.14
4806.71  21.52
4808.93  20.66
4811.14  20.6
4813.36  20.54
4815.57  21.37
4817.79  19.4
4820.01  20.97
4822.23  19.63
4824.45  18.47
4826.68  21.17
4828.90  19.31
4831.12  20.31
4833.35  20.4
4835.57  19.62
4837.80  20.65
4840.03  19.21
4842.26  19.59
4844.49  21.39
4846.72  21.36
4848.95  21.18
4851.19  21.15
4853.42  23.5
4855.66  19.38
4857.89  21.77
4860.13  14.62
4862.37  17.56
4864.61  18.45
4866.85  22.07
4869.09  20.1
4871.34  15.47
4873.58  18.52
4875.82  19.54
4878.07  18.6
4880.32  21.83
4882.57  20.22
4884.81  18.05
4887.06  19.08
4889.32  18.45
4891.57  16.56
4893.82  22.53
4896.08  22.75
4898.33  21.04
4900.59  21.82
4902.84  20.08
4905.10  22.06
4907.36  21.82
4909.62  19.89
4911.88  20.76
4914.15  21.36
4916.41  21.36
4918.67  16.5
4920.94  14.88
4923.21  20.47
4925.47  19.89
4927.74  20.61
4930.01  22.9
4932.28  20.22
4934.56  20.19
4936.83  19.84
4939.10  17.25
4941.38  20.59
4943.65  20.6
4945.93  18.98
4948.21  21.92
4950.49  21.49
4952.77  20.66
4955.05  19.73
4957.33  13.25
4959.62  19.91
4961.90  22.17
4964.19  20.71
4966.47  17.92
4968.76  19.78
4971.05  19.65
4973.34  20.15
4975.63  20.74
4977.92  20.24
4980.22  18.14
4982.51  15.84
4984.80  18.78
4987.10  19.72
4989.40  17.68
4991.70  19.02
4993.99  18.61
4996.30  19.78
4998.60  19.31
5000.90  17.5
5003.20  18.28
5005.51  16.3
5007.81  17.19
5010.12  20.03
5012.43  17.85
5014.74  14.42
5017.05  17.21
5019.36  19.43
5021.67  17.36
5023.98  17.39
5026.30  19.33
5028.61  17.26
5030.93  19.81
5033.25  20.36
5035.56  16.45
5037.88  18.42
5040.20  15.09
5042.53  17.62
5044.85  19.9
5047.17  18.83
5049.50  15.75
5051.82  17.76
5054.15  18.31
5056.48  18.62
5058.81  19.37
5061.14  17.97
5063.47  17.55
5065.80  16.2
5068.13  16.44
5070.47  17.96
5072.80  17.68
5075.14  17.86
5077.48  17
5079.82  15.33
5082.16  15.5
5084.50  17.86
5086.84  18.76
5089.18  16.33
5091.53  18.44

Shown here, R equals 2.3 Ang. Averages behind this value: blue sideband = 20.2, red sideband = 20.8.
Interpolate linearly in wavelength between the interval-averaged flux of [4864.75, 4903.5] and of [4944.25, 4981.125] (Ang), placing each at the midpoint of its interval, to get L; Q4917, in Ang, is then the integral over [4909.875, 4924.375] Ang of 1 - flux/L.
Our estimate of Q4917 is 0.4 Ang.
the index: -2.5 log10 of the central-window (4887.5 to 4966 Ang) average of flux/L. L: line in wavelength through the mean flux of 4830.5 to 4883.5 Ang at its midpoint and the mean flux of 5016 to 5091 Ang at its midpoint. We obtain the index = -0.05 mag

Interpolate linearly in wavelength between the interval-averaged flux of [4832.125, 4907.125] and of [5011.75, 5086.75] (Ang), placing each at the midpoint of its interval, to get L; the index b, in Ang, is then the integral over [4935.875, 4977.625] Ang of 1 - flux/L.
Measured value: -2.0 Ang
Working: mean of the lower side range 20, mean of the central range 19.8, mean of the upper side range 17.6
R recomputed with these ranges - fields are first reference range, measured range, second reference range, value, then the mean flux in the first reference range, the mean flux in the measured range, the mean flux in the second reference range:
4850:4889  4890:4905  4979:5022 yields -1.4 Ang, 19.4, 20.8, 18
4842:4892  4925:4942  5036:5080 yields -1.2 Ang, 19.5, 20.2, 17.6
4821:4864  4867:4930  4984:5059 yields -1.5 Ang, 20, 19.9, 18.1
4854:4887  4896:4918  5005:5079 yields -2.7 Ang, 19.1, 21.1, 17.8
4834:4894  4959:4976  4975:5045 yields -1.4 Ang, 19.6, 20.1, 18.2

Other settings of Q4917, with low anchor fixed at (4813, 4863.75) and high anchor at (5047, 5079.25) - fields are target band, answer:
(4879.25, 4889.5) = 0.0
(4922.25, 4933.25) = -1.0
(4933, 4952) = -1.2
